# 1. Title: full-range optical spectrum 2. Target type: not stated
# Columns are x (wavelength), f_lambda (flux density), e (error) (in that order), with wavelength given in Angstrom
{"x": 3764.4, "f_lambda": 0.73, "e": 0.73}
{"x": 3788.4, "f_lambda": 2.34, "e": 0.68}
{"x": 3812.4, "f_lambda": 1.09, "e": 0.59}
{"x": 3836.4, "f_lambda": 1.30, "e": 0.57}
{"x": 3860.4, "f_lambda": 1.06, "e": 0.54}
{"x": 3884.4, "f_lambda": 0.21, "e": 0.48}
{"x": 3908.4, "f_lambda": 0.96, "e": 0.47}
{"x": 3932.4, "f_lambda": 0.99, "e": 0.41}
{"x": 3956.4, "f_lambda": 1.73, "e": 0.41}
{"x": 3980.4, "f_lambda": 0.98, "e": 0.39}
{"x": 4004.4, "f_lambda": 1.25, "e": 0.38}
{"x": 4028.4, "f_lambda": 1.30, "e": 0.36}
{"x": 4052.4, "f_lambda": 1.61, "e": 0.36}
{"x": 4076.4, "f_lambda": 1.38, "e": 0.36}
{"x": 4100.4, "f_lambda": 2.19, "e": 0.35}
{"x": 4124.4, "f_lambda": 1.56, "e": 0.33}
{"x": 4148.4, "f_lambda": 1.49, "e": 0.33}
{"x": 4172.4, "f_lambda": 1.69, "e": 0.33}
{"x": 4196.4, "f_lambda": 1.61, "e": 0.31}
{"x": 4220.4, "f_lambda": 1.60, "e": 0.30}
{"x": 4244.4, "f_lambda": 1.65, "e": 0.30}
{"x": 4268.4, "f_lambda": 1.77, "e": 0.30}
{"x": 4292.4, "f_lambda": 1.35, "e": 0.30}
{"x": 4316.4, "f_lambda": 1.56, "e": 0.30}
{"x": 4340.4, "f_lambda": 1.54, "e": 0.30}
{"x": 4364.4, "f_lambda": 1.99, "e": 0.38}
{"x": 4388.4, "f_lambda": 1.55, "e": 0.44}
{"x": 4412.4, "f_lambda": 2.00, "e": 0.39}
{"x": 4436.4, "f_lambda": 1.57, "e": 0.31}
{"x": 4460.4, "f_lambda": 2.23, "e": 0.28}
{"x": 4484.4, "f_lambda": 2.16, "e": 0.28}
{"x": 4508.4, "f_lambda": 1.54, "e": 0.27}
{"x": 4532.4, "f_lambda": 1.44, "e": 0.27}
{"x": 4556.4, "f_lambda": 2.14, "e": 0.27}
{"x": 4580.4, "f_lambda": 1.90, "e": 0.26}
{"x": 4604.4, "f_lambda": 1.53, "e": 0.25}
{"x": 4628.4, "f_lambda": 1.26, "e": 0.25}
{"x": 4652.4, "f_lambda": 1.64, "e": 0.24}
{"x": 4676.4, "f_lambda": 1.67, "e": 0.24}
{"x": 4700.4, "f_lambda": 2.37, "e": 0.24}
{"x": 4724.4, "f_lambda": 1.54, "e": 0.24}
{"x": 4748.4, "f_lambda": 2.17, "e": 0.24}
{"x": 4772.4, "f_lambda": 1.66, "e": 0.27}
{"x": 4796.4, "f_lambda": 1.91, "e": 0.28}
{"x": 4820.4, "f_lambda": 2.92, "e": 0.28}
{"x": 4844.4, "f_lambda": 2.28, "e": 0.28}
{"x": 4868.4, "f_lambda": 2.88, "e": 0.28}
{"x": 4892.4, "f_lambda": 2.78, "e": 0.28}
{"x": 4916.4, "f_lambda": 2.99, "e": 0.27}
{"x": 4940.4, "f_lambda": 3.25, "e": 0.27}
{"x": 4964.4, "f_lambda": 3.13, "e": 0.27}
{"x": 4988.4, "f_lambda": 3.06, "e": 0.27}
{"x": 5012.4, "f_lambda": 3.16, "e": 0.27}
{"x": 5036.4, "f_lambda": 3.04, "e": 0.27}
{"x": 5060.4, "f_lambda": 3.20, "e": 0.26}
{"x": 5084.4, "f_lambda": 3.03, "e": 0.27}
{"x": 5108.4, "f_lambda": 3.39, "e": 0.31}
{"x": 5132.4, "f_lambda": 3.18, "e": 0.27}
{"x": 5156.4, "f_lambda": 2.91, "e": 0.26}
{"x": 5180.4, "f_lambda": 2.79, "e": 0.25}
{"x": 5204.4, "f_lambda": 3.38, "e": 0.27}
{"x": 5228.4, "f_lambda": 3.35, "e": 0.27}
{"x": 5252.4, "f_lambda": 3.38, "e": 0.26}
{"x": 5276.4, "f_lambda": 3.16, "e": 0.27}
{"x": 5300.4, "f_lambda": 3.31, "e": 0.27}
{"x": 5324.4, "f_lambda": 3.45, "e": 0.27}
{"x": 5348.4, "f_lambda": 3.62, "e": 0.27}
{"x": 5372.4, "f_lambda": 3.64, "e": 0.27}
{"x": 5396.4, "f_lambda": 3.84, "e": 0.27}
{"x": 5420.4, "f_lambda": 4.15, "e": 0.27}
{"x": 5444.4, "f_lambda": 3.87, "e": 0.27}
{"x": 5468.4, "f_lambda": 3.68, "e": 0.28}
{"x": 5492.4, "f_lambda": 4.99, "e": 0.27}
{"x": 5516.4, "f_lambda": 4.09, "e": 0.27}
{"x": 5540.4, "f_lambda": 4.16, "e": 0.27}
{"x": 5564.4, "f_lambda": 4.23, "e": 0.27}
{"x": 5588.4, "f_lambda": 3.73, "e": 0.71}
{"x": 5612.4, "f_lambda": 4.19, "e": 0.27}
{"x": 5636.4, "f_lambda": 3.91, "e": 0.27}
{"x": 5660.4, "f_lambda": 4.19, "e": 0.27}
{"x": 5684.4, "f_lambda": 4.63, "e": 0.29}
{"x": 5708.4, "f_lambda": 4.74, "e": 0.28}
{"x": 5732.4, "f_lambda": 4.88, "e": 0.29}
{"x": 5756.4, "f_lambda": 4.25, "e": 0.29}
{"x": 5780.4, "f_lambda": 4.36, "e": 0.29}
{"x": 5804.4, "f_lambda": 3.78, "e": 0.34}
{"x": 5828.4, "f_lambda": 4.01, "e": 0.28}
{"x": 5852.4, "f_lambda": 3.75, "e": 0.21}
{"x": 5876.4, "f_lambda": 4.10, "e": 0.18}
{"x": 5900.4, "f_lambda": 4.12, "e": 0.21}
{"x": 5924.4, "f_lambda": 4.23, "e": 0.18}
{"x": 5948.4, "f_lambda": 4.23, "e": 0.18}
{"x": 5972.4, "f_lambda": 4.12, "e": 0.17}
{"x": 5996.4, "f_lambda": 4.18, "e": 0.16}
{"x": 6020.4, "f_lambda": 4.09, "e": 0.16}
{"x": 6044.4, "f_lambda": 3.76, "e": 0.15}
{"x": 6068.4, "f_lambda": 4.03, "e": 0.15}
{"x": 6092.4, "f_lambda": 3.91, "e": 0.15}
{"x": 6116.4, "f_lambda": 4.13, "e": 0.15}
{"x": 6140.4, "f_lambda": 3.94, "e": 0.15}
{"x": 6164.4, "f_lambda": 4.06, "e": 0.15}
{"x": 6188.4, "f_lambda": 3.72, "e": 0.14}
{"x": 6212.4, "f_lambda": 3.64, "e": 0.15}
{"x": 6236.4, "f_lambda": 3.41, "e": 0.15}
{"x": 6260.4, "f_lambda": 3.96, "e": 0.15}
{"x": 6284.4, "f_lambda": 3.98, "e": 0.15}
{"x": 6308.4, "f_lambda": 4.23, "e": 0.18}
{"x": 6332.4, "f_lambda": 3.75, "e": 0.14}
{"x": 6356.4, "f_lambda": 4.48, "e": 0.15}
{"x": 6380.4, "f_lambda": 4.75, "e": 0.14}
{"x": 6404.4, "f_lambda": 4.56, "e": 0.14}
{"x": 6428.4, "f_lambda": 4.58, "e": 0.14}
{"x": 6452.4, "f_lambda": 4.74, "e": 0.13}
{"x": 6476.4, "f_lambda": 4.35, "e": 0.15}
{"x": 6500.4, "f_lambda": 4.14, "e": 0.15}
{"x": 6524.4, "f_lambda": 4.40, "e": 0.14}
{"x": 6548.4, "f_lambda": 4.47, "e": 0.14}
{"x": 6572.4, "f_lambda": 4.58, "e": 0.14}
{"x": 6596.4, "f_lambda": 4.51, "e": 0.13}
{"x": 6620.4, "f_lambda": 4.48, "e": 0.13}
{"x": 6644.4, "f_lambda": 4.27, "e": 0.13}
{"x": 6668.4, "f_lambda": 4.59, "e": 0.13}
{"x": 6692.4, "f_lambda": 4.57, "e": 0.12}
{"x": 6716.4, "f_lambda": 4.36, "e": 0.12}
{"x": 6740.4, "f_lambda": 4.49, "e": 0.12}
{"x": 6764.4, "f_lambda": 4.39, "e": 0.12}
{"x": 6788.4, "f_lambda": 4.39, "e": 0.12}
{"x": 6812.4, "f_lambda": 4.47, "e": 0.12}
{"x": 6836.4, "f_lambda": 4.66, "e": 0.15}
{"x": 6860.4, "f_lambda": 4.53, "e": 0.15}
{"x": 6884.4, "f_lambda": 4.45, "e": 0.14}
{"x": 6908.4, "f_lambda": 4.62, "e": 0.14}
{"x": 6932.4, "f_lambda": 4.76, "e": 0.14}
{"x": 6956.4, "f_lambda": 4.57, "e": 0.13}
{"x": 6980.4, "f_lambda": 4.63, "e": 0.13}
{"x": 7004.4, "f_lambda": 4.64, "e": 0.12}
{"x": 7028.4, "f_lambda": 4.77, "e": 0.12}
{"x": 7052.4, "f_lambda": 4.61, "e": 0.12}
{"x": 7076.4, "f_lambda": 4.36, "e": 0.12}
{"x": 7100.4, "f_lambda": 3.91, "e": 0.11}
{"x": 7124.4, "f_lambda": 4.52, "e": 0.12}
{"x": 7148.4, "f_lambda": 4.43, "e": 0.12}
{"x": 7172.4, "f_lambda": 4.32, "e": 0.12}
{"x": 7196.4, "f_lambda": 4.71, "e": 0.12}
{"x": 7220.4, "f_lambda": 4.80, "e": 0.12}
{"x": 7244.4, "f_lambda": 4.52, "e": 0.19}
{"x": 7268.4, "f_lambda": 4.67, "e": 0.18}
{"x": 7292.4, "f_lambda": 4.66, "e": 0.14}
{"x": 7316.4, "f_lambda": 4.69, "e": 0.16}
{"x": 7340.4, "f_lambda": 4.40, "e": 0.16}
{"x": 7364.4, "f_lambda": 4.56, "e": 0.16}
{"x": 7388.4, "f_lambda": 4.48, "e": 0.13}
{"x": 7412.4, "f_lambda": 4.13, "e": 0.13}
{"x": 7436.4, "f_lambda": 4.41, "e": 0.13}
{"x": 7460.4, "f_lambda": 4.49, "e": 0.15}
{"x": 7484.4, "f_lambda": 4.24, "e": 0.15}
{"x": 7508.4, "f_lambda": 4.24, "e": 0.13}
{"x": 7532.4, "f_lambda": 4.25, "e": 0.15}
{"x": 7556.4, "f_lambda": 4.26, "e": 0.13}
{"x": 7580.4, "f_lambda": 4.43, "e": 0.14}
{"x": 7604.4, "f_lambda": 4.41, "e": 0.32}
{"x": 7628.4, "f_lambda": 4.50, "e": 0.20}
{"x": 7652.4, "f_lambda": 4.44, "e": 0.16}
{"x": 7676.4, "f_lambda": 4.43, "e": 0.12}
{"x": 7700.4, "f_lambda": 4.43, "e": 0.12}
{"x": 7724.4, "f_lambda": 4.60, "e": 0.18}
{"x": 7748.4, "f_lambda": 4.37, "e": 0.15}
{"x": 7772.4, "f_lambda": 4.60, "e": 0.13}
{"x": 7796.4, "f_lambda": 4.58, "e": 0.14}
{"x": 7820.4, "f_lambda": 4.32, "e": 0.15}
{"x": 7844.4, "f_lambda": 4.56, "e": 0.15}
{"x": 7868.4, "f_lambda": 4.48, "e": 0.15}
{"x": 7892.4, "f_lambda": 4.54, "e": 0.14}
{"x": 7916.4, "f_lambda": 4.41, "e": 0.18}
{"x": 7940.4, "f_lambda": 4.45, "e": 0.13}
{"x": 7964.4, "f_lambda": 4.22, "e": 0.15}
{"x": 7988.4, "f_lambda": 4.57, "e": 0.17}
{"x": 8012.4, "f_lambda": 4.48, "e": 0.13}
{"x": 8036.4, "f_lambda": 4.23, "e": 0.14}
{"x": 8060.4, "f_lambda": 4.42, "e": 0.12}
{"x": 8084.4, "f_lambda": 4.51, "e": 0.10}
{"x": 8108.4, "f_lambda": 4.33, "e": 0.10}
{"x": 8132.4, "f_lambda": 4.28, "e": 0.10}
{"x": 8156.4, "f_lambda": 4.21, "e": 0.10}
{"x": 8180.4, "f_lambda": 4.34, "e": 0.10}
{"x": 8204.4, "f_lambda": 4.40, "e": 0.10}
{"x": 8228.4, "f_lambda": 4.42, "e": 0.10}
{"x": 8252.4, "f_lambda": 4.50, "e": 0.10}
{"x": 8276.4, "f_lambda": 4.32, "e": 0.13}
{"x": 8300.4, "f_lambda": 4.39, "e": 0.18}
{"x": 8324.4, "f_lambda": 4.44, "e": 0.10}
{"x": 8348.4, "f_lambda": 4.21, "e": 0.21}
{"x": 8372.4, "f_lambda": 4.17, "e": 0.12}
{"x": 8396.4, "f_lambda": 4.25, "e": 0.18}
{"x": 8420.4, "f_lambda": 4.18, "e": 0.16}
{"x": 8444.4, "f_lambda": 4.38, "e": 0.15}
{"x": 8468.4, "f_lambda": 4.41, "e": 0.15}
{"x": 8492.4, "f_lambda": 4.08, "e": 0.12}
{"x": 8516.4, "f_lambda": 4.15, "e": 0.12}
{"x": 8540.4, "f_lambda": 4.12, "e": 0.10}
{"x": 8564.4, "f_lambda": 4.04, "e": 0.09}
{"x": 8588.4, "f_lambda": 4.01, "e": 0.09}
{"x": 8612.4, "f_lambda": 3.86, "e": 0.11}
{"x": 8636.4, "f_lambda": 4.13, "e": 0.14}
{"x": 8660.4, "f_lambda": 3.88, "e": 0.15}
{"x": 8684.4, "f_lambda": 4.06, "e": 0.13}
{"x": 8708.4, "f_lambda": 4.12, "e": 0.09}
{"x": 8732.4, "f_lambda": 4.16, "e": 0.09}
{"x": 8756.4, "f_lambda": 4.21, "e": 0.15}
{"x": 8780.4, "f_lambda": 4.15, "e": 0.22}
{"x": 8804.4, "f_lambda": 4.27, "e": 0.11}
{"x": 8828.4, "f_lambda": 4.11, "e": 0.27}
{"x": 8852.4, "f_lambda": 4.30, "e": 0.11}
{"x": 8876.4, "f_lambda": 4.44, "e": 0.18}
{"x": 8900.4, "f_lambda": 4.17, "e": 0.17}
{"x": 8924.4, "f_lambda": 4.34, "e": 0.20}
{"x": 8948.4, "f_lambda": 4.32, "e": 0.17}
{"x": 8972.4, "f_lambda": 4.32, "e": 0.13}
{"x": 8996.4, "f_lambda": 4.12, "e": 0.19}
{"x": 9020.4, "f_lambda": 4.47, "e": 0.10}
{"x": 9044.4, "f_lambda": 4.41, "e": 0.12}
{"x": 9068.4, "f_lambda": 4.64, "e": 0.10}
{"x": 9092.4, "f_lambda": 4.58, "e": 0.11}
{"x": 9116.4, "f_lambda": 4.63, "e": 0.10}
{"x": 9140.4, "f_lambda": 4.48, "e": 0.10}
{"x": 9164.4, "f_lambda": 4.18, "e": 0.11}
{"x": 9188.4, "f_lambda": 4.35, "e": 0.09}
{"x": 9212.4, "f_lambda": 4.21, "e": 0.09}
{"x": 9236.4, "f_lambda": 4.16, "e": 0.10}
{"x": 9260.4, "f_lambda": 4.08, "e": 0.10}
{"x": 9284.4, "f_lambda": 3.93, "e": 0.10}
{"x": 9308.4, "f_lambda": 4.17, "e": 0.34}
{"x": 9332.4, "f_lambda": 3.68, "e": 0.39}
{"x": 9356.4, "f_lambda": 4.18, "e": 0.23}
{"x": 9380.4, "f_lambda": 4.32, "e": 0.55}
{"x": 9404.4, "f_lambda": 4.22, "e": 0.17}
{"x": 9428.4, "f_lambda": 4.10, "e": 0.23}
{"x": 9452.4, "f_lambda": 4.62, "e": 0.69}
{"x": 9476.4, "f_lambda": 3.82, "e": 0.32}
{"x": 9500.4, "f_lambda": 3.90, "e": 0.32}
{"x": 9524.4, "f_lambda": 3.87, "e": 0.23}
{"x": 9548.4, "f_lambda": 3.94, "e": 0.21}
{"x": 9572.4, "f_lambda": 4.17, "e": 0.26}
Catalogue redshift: 0.20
